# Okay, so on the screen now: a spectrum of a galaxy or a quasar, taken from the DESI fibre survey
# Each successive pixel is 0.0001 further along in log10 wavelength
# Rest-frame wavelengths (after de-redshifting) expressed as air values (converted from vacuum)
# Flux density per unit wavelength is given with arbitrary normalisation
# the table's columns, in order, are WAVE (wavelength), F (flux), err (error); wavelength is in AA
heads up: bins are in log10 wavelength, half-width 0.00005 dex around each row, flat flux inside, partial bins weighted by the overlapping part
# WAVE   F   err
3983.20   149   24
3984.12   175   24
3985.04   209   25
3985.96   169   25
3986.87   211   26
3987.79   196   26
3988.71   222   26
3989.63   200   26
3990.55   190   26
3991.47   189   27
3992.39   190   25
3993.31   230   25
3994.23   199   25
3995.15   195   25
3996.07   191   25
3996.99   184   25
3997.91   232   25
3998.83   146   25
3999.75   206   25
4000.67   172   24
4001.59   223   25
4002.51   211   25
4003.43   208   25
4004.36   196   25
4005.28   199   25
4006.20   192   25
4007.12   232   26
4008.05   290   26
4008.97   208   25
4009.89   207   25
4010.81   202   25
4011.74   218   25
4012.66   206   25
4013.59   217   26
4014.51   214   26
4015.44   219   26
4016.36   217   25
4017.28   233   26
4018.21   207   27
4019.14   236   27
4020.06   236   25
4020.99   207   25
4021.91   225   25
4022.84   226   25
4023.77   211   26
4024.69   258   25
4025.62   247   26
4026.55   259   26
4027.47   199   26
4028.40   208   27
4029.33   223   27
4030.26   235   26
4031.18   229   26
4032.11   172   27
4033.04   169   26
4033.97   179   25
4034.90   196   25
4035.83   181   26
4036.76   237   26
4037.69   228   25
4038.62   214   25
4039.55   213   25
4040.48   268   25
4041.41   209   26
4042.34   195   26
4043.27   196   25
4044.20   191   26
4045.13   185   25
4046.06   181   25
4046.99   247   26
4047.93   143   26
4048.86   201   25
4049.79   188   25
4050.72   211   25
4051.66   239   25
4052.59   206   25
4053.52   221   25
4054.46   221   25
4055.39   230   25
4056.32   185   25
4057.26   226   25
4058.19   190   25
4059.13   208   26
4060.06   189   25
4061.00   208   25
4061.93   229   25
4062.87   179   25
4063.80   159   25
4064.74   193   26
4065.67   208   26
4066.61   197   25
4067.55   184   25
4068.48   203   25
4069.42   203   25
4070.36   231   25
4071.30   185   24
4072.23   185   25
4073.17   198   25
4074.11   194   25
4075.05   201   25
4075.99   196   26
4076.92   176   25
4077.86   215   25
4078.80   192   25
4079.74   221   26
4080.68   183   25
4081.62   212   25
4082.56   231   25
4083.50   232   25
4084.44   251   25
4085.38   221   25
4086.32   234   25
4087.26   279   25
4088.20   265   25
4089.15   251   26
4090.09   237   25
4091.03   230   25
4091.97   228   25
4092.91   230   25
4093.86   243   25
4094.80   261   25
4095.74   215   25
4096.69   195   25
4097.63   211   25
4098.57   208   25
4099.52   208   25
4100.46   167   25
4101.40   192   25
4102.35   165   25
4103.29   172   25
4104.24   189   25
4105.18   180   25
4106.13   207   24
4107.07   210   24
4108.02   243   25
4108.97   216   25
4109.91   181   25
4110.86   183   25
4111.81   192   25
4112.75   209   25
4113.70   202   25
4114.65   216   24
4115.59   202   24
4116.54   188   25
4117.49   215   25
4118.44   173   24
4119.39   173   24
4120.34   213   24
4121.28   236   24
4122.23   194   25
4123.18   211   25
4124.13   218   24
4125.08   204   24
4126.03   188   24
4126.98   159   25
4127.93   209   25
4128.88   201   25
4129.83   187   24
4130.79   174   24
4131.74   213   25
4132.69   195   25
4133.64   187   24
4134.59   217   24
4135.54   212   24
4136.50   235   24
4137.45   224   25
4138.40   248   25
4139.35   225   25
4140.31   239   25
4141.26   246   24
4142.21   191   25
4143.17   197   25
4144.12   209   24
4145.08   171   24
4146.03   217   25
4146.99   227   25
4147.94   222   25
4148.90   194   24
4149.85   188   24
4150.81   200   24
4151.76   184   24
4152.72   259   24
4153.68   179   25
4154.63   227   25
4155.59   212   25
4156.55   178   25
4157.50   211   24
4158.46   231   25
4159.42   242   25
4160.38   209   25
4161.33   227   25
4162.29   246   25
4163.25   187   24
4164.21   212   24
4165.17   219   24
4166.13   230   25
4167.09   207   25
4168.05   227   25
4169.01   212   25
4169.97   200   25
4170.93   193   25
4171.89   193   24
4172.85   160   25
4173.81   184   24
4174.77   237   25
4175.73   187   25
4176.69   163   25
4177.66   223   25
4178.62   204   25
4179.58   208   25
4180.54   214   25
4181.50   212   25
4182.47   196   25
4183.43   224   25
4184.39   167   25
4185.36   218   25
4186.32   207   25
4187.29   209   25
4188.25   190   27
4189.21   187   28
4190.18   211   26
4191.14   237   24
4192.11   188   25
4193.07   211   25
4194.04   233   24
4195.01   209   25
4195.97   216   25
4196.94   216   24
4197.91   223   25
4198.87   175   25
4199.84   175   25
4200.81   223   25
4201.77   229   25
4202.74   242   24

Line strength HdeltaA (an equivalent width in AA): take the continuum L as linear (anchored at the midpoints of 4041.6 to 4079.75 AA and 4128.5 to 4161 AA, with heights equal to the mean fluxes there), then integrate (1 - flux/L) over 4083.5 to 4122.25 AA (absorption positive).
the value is -1.34 AA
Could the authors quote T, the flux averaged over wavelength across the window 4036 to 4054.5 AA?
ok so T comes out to 209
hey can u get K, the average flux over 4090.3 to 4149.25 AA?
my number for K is 206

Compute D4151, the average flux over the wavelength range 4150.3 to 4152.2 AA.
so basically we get 192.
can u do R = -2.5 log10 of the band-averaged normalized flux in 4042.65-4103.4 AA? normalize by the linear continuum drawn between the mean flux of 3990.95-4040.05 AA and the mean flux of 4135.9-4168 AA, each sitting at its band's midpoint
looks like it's 0.02 mag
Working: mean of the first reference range 212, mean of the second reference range 215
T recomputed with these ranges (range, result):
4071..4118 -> 210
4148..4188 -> 207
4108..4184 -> 207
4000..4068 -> 210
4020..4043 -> 216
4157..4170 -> 219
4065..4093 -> 215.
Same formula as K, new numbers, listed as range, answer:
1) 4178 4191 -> 205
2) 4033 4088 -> 206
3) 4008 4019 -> 218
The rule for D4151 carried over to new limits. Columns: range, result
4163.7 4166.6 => 220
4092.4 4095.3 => 244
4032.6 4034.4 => 174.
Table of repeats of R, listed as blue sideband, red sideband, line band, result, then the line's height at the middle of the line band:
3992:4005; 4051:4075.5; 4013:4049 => -0.06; 201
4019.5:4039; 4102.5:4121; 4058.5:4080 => 0.05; 207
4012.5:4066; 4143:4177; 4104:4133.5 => 0.05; 208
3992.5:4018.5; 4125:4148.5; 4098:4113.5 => 0.07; 208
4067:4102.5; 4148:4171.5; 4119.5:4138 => 0.05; 213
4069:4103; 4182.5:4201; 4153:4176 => -0.01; 208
